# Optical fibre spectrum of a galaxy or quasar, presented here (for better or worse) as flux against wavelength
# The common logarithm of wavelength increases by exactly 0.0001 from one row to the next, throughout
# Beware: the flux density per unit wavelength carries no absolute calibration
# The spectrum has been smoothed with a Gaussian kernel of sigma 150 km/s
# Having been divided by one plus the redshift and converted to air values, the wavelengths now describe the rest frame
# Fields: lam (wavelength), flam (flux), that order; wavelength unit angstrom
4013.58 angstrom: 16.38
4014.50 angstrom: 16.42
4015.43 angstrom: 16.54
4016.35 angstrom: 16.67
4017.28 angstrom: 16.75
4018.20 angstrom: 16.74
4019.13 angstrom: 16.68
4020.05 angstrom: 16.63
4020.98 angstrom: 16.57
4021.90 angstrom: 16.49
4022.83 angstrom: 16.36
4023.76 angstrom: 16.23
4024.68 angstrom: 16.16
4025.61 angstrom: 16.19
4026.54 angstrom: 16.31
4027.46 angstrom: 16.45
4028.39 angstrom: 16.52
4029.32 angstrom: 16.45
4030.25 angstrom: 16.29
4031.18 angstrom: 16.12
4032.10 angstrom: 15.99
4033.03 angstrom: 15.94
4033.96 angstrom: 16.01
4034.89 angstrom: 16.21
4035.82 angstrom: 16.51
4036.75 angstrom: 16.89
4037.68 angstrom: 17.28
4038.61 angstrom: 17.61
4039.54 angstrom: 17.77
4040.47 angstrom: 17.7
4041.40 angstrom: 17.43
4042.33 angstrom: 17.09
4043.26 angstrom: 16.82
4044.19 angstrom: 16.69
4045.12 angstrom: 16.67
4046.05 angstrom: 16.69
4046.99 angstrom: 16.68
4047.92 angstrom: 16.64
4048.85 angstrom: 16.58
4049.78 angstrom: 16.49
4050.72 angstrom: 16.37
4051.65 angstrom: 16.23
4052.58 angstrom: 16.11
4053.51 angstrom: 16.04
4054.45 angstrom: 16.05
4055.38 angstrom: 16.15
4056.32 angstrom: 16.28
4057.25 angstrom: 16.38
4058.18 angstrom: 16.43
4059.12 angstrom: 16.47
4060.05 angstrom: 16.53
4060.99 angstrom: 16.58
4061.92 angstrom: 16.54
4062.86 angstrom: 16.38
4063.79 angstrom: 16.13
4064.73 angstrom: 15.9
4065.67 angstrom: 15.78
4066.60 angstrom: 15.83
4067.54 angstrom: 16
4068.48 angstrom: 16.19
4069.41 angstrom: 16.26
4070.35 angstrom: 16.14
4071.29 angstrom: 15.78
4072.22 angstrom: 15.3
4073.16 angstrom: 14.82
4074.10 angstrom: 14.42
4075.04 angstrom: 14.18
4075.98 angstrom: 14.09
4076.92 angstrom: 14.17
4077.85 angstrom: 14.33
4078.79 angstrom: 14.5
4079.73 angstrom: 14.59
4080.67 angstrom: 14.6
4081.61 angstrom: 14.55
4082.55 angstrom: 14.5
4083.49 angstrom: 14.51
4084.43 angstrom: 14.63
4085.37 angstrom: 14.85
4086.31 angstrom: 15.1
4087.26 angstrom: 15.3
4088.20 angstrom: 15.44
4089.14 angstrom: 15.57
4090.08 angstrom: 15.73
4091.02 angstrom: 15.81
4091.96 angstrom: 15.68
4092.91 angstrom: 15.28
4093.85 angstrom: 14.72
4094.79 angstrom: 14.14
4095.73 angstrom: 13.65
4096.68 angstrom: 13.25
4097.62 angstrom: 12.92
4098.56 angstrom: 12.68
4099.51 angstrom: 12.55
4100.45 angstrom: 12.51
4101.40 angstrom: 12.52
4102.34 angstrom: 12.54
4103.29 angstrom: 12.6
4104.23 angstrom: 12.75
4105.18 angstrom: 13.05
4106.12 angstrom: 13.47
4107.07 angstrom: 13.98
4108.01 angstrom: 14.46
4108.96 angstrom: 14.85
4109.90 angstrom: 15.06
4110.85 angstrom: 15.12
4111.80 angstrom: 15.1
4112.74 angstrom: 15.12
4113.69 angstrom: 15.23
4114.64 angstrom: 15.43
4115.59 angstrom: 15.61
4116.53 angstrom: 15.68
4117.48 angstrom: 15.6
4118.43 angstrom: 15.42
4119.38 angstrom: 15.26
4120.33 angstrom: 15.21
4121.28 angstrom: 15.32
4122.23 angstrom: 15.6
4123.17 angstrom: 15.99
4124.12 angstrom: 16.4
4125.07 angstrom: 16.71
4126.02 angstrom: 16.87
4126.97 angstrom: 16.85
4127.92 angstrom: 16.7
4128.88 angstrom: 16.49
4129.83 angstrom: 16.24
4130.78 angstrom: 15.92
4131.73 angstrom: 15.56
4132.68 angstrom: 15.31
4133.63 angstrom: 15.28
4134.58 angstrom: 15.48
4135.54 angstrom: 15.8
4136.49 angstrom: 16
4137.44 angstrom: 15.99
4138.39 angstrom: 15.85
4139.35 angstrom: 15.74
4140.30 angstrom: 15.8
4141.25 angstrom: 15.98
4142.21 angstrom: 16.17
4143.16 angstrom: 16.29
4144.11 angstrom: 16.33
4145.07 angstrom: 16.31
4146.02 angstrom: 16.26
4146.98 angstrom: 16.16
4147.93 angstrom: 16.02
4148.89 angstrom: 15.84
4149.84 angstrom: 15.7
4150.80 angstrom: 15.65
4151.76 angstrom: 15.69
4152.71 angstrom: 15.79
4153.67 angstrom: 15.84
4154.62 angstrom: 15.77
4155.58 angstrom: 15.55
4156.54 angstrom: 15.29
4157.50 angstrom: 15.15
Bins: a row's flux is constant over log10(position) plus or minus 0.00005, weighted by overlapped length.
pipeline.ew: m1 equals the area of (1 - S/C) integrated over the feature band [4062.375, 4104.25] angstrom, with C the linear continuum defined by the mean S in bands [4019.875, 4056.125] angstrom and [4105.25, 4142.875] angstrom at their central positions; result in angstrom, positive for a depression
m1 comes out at 3.60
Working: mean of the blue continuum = 16.5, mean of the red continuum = 15.6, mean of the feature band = 14.7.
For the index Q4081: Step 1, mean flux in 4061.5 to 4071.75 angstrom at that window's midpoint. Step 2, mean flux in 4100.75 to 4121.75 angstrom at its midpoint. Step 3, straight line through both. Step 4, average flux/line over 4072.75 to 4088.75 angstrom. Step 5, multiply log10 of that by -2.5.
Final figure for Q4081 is 0.07 mag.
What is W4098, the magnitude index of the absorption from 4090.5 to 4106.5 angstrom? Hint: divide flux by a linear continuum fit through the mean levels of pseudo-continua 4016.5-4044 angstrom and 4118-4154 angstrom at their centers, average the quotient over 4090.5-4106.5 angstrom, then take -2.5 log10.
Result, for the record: 0.194 mag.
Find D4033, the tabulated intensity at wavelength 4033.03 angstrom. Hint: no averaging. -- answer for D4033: 15.94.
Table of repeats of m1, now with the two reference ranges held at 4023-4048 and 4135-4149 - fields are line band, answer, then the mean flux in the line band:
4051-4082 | 1.6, 15.6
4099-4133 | 2.5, 15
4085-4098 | 1.2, 14.8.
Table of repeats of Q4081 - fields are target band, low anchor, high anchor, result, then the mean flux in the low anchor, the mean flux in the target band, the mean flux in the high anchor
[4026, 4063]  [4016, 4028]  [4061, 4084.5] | -0.04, 16.5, 16.6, 15.2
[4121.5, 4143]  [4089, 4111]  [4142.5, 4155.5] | -0.05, 13.9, 16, 16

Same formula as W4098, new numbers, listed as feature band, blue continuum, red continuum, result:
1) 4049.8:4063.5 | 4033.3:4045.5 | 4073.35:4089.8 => -0.020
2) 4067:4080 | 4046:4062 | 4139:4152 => 0.086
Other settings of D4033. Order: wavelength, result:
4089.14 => 15.57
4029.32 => 16.45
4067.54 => 16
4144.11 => 16.33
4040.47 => 17.7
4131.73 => 15.56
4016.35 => 16.67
